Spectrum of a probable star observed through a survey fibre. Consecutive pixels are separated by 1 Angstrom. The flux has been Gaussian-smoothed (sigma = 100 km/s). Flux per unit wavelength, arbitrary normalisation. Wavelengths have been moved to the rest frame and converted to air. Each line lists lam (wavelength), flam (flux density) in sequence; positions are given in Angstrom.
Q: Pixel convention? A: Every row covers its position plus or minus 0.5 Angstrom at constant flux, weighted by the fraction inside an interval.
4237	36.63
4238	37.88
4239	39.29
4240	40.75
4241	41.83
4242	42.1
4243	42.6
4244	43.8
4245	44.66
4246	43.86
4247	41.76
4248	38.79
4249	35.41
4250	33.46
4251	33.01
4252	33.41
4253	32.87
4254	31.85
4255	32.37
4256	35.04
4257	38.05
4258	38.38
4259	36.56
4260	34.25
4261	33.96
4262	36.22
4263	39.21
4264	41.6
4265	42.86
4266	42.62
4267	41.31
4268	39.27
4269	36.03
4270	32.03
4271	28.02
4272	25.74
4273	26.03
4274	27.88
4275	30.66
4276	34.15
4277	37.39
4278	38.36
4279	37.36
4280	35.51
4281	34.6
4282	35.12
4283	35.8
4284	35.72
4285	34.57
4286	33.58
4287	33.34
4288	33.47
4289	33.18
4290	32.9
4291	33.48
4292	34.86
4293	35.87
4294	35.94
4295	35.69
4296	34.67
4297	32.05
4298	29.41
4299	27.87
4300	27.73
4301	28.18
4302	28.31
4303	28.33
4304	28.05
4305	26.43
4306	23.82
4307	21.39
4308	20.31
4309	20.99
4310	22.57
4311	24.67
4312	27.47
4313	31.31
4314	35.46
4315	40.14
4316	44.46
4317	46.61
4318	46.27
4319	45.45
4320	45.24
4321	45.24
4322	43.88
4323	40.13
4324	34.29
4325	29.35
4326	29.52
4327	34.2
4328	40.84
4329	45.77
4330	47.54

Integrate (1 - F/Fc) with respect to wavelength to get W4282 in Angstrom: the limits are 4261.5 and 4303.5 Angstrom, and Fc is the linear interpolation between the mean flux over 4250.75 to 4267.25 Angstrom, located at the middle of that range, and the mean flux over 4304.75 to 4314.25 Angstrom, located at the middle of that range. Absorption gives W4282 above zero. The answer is -3.7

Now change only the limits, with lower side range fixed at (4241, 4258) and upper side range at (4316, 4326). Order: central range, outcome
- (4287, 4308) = 5.1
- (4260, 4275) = 1.4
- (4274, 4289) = 1.8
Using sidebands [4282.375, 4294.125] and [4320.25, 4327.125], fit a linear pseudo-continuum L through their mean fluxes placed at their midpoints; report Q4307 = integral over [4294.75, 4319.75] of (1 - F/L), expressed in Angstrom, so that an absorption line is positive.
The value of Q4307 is 3.3 Angstrom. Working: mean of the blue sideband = 34.4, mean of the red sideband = 37.1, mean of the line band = 31.2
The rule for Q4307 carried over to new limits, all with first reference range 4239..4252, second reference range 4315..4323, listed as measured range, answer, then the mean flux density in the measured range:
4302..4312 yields 4.4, 24.4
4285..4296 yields 2.2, 34.3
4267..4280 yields 2.7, 33.2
